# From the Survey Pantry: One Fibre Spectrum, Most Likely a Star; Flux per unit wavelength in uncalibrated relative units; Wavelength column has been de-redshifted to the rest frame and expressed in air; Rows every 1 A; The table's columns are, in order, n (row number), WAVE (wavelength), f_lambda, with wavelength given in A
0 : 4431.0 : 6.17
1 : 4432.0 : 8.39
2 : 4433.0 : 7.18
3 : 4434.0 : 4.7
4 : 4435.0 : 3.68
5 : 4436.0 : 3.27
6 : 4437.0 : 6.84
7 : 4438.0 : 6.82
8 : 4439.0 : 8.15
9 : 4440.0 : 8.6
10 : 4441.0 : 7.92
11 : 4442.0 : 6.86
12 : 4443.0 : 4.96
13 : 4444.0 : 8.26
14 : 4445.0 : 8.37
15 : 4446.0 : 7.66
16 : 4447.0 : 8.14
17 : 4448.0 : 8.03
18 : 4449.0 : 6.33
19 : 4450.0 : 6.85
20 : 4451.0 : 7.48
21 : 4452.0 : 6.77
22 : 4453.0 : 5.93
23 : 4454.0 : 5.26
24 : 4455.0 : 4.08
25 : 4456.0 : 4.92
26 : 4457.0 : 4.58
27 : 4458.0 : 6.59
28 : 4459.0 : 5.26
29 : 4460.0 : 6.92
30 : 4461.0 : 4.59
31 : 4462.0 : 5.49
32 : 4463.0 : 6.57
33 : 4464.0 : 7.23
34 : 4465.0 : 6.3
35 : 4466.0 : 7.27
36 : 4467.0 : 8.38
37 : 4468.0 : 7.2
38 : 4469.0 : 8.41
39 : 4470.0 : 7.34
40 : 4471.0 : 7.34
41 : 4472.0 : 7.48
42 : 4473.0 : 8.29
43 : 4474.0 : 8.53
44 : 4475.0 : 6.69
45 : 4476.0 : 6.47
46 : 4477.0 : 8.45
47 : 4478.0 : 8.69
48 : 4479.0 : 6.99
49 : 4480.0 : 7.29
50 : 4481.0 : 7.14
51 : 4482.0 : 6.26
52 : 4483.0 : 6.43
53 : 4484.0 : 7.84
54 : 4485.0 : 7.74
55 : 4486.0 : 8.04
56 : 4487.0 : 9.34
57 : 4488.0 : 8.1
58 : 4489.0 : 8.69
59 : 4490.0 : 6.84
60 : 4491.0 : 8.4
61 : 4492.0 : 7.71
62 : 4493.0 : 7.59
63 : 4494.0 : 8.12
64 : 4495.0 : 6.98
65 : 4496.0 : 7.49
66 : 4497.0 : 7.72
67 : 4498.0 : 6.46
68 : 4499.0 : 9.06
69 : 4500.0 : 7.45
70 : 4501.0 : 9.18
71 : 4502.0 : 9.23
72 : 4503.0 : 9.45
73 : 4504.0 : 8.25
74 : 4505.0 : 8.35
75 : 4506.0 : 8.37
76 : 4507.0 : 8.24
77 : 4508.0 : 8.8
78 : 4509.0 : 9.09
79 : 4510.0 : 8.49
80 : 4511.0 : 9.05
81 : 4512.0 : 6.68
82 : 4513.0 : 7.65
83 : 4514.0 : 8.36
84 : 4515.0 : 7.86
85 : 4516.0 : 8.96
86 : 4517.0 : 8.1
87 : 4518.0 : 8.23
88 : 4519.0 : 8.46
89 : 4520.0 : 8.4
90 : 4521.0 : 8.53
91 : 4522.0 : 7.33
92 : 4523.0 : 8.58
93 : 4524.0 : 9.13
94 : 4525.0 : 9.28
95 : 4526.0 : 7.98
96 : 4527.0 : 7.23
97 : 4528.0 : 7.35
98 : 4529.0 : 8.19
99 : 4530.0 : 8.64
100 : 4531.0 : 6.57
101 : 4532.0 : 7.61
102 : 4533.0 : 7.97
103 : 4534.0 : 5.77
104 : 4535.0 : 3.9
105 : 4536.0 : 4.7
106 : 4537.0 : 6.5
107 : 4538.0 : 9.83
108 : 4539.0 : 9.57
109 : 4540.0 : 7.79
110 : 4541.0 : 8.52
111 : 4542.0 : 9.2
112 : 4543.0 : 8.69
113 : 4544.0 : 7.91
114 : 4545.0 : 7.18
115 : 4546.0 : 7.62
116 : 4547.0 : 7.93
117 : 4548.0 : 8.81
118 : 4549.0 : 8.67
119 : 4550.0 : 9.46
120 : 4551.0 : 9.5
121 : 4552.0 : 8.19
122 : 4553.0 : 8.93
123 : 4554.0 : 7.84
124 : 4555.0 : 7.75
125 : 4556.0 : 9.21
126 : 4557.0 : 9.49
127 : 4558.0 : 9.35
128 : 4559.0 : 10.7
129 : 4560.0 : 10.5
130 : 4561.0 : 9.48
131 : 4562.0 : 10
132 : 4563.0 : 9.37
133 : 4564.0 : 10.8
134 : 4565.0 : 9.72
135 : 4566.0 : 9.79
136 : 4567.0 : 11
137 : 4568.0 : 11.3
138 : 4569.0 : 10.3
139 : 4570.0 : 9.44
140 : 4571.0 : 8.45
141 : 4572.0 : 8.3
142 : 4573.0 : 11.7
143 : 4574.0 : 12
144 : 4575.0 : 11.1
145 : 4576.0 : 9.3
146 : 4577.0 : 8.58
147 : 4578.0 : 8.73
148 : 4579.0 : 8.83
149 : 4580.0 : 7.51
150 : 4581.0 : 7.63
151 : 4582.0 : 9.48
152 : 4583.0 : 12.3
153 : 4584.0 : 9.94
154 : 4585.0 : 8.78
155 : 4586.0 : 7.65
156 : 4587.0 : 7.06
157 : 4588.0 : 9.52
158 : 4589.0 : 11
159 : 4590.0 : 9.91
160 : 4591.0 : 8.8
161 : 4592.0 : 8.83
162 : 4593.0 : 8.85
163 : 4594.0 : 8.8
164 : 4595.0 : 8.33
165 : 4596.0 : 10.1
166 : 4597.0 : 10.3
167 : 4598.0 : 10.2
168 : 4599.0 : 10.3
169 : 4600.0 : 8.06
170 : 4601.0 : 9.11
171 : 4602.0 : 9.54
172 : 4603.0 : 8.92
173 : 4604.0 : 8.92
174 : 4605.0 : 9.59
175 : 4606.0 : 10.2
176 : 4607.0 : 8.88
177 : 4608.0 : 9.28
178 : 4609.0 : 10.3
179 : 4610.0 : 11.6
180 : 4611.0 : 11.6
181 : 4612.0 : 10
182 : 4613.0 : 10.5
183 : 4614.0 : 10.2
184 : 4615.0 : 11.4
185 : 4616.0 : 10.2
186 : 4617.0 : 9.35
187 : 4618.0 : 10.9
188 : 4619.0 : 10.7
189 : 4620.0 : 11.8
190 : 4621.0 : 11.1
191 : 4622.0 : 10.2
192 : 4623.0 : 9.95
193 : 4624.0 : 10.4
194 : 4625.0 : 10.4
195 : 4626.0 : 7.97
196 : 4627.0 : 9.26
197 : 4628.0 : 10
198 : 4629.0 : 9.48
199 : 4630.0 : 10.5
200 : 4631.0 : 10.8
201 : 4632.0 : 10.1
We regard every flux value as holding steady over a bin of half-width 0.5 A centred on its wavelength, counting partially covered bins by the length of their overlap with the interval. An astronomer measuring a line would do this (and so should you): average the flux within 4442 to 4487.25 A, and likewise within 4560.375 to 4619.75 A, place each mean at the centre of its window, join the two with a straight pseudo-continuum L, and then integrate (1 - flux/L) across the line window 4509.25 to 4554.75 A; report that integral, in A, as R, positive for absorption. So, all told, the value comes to 2.19 A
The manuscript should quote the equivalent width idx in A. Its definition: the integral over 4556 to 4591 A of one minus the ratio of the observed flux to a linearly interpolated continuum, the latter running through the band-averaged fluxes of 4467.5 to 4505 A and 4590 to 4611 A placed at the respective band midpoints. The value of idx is -2.15 A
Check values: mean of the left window 7.81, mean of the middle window 9.66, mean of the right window 9.51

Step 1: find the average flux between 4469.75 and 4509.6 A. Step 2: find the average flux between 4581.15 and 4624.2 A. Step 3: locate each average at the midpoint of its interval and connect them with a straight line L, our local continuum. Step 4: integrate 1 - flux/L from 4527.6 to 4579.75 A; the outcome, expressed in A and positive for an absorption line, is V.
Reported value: 1.2 A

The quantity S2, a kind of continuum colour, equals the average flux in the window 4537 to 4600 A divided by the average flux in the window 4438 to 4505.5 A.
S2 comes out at 1.3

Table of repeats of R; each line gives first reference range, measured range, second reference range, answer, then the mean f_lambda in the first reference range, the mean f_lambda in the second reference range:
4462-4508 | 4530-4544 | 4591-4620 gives 1.9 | 7.75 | 9.84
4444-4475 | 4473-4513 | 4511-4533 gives -2.4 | 6.81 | 8.07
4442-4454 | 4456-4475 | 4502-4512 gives 1.8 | 7.07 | 8.6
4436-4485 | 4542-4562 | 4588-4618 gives -0.2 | 6.93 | 9.78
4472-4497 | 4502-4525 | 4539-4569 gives -0.4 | 7.67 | 9.15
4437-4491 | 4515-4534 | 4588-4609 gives 0.2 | 7.11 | 9.42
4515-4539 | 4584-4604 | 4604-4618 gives 1.1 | 7.75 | 10.2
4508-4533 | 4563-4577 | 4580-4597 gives -2.0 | 8.17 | 9.17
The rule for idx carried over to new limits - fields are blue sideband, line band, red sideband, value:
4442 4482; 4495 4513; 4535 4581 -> -1.0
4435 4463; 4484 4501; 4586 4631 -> -1.3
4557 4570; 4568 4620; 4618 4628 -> 2.6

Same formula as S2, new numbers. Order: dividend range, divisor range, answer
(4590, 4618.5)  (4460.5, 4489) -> 1.32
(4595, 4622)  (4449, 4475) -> 1.53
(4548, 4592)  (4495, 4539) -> 1.19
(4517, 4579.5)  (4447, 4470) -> 1.35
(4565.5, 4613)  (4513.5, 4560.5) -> 1.17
